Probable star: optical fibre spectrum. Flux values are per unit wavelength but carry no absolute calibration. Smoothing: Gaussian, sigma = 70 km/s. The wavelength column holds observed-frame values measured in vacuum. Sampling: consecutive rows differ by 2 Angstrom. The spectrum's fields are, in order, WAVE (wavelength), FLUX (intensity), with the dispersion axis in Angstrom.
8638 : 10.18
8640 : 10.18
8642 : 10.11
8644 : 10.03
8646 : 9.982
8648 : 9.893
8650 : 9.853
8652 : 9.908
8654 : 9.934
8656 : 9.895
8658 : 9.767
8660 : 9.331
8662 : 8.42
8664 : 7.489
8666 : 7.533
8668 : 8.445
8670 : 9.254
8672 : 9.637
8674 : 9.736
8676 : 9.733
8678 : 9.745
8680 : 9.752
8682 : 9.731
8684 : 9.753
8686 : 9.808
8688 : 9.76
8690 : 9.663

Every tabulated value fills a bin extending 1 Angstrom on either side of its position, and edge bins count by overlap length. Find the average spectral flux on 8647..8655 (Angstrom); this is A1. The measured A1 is 9.9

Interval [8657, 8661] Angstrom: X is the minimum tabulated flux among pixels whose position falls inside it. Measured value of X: 9.331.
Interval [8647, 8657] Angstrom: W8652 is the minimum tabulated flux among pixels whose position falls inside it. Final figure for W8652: 9.853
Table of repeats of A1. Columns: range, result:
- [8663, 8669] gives 7.82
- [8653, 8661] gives 9.73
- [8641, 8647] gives 10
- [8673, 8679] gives 9.74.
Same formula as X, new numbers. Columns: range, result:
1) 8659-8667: 7.489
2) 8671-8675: 9.637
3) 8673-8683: 9.731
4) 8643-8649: 9.893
